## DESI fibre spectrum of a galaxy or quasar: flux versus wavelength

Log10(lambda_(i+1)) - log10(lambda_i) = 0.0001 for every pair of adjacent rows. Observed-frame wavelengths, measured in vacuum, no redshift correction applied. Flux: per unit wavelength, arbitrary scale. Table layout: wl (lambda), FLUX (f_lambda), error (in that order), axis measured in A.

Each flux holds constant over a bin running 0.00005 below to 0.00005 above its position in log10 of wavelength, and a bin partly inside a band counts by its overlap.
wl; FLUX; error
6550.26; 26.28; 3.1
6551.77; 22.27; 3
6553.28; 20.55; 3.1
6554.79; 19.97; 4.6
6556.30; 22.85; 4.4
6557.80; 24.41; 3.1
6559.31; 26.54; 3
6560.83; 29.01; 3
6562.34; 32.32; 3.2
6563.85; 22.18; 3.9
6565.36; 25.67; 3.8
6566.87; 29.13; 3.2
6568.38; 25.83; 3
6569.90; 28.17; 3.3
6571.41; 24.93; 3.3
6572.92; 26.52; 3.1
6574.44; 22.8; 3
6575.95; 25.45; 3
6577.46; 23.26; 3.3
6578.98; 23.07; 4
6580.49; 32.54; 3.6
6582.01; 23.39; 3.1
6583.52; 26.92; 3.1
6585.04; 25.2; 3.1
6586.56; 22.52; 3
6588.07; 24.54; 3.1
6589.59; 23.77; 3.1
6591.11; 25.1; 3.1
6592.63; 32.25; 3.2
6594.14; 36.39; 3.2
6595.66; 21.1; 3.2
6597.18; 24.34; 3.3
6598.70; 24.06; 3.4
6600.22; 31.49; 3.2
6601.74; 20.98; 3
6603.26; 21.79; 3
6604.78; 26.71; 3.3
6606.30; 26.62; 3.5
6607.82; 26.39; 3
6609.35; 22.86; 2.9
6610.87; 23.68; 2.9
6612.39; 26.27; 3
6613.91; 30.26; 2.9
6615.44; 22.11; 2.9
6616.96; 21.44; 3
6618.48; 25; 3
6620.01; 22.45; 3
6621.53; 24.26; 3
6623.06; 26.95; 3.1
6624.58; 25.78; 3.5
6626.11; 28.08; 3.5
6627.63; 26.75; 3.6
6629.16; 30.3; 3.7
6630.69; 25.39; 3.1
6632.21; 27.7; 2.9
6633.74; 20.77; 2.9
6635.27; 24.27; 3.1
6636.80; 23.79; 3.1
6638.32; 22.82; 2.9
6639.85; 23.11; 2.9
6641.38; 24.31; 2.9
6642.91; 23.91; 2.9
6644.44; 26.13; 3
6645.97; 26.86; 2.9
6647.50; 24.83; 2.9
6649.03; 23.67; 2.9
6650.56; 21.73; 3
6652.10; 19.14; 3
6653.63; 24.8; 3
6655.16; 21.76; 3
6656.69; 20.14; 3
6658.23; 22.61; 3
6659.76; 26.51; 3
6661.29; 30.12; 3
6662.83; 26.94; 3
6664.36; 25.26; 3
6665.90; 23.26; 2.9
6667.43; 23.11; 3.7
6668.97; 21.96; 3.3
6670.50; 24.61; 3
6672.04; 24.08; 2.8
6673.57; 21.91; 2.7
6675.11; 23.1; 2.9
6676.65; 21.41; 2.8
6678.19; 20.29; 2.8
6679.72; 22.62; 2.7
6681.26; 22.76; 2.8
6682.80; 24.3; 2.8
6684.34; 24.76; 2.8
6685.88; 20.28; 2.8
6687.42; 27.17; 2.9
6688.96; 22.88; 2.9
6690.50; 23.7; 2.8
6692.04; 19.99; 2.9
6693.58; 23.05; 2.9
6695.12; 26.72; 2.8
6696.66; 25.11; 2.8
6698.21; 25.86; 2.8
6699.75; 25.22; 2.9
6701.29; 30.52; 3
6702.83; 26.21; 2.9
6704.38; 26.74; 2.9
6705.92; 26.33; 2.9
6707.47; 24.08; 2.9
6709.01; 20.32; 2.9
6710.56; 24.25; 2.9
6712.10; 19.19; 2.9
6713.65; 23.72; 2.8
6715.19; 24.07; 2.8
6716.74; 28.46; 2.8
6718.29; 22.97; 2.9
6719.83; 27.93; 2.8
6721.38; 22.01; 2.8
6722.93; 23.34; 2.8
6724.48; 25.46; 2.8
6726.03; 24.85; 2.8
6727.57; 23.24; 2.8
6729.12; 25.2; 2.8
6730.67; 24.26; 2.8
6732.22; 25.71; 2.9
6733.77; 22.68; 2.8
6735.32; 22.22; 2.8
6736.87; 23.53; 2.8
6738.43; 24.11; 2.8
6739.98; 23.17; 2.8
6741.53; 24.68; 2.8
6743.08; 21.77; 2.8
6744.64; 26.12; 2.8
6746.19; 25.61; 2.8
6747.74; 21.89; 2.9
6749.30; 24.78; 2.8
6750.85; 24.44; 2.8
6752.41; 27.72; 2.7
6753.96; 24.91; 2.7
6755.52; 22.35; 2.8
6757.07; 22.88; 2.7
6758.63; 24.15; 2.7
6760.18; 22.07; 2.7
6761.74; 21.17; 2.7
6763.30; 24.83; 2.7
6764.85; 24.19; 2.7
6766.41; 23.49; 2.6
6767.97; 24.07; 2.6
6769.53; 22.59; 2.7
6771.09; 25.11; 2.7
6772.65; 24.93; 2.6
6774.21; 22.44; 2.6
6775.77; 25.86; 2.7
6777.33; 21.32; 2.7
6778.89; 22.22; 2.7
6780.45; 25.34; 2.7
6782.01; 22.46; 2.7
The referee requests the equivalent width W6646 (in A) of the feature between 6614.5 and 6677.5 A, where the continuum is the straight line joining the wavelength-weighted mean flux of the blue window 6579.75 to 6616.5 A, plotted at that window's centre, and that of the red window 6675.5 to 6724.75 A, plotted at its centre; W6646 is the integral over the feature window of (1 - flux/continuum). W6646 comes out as 1.99 A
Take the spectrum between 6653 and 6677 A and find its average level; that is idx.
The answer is 23.9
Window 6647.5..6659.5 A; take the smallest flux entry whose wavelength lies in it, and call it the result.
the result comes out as 19.14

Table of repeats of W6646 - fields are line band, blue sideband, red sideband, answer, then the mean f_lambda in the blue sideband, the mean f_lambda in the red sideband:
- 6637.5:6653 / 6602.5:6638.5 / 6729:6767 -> 0.77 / 25.1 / 23.9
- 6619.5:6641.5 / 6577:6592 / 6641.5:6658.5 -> -1.23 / 25.1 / 23.3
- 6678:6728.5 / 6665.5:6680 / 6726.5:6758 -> -2.12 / 22.6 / 24.1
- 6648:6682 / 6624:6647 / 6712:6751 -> 2.29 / 25.3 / 24.1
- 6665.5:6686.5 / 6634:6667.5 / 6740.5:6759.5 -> 1.16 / 24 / 24.3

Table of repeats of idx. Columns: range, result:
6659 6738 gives 24.2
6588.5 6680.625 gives 24.7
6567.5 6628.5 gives 25.6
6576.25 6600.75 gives 26.2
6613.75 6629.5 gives 25.5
